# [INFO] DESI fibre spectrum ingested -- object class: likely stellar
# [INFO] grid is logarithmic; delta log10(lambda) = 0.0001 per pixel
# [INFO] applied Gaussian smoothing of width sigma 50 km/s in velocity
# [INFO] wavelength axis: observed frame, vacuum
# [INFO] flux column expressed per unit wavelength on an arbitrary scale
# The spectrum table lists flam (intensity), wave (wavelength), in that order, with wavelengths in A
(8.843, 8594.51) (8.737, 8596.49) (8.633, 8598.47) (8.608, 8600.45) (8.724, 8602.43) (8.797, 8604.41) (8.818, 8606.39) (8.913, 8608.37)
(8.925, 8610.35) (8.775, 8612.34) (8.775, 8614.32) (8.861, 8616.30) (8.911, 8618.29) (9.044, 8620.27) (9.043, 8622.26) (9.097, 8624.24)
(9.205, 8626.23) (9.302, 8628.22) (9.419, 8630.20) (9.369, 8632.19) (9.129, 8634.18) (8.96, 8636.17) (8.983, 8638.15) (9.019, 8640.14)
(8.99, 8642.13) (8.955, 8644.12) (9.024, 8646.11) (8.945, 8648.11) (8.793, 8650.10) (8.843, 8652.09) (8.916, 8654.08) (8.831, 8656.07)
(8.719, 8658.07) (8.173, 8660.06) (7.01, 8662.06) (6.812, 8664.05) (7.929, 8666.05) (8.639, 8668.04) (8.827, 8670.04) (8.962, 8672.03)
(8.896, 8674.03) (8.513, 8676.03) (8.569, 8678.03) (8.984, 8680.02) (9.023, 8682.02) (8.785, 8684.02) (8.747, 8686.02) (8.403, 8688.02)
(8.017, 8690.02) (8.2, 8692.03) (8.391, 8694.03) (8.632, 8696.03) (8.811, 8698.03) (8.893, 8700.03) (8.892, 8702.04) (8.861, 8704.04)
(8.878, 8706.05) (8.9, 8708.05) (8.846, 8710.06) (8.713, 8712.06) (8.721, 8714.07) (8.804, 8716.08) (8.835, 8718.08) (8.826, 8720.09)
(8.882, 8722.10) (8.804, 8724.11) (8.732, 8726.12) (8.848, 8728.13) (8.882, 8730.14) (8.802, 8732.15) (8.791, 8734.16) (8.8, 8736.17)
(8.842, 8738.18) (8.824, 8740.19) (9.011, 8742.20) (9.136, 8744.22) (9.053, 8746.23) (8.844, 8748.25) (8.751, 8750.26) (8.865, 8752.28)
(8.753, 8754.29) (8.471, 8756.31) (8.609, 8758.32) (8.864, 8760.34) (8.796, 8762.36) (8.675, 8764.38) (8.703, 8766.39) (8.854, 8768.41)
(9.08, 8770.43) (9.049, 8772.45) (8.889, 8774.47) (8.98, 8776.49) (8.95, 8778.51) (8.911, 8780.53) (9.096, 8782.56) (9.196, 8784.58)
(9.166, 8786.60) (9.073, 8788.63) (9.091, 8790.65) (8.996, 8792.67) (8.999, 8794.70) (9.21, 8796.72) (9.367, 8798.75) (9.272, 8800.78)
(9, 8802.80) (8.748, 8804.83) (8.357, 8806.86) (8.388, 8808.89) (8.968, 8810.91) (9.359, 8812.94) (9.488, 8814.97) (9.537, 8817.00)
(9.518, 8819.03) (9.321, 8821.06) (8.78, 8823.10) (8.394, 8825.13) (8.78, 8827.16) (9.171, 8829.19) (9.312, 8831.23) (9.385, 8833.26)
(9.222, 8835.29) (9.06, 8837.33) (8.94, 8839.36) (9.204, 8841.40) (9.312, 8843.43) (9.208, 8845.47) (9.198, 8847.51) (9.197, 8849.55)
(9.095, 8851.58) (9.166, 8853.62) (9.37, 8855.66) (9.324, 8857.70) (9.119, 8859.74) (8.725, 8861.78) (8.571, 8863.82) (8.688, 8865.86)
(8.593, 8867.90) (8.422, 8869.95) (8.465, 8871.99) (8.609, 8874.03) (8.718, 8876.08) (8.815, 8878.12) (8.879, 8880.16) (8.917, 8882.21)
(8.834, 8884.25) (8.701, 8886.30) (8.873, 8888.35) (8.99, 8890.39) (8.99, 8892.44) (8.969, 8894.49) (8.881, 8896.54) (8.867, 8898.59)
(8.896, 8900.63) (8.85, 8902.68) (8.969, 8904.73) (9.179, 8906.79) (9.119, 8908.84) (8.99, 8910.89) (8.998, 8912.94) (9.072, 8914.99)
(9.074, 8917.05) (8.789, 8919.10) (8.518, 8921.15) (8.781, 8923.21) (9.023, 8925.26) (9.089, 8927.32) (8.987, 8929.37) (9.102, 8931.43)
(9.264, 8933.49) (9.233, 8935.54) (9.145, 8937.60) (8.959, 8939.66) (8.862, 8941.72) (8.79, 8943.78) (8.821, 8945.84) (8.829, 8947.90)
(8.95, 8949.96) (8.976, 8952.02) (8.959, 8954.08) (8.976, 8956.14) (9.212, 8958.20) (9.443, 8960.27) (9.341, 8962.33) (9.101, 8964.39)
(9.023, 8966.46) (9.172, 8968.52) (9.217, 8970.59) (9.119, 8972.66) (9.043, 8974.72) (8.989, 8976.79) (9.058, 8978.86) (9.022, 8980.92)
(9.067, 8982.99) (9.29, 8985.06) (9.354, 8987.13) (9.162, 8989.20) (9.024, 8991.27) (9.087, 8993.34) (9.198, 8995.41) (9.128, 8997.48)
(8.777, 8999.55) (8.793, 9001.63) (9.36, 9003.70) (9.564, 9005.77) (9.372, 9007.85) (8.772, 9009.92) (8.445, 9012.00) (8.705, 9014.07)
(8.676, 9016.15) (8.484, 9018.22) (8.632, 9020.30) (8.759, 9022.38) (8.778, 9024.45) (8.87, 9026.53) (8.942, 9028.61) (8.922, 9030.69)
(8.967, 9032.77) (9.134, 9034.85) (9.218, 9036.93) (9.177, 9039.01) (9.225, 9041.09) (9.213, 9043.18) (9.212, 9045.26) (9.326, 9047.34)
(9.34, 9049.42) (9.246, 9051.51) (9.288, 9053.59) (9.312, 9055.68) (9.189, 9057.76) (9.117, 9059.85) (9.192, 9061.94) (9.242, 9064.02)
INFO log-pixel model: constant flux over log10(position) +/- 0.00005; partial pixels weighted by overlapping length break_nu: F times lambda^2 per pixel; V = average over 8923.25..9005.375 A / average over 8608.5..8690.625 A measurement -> 1.1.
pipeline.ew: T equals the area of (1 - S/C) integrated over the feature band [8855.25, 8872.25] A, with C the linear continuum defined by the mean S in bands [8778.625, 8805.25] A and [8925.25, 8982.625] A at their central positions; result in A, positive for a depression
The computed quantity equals 0.5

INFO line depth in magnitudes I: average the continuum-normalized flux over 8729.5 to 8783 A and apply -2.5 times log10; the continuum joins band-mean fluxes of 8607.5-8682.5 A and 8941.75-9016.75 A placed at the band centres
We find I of 0.00 mag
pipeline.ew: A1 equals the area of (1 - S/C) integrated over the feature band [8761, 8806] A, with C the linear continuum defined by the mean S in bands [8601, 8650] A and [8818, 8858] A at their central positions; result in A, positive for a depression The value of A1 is 0.5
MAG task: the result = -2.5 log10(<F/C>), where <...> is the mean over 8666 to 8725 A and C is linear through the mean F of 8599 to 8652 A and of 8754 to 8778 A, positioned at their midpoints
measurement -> 0.022 mag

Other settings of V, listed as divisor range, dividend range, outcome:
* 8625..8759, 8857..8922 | 1.06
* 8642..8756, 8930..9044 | 1.11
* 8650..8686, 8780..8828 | 1.10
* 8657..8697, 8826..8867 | 1.12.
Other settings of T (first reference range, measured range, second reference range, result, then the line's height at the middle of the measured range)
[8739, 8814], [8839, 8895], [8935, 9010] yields 0.5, 9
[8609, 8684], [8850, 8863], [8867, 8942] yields -0.4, 8.88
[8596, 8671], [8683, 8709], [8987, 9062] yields 0.5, 8.82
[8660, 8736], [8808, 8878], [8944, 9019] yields -1.4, 8.84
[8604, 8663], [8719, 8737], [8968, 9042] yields 0.2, 8.92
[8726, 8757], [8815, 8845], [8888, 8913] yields -0.8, 8.91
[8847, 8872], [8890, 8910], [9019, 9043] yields -0.1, 8.94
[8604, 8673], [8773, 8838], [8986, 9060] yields -1.2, 8.9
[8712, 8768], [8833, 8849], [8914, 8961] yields -0.5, 8.9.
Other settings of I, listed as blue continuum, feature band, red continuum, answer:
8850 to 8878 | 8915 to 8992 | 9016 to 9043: -0.02 mag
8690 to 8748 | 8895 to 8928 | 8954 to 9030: 0.00 mag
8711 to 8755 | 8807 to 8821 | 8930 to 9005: -0.03 mag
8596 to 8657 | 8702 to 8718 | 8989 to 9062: 0.02 mag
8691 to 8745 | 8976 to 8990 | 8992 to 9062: -0.02 mag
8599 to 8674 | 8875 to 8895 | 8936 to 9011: 0.02 mag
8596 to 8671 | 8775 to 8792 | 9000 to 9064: -0.02 mag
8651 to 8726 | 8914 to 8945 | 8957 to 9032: 0.00 mag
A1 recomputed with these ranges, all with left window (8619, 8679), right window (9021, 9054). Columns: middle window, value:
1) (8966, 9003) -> -0.2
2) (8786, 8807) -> -0.4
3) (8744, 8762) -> 0.1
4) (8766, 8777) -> -0.1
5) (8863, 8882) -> 0.6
